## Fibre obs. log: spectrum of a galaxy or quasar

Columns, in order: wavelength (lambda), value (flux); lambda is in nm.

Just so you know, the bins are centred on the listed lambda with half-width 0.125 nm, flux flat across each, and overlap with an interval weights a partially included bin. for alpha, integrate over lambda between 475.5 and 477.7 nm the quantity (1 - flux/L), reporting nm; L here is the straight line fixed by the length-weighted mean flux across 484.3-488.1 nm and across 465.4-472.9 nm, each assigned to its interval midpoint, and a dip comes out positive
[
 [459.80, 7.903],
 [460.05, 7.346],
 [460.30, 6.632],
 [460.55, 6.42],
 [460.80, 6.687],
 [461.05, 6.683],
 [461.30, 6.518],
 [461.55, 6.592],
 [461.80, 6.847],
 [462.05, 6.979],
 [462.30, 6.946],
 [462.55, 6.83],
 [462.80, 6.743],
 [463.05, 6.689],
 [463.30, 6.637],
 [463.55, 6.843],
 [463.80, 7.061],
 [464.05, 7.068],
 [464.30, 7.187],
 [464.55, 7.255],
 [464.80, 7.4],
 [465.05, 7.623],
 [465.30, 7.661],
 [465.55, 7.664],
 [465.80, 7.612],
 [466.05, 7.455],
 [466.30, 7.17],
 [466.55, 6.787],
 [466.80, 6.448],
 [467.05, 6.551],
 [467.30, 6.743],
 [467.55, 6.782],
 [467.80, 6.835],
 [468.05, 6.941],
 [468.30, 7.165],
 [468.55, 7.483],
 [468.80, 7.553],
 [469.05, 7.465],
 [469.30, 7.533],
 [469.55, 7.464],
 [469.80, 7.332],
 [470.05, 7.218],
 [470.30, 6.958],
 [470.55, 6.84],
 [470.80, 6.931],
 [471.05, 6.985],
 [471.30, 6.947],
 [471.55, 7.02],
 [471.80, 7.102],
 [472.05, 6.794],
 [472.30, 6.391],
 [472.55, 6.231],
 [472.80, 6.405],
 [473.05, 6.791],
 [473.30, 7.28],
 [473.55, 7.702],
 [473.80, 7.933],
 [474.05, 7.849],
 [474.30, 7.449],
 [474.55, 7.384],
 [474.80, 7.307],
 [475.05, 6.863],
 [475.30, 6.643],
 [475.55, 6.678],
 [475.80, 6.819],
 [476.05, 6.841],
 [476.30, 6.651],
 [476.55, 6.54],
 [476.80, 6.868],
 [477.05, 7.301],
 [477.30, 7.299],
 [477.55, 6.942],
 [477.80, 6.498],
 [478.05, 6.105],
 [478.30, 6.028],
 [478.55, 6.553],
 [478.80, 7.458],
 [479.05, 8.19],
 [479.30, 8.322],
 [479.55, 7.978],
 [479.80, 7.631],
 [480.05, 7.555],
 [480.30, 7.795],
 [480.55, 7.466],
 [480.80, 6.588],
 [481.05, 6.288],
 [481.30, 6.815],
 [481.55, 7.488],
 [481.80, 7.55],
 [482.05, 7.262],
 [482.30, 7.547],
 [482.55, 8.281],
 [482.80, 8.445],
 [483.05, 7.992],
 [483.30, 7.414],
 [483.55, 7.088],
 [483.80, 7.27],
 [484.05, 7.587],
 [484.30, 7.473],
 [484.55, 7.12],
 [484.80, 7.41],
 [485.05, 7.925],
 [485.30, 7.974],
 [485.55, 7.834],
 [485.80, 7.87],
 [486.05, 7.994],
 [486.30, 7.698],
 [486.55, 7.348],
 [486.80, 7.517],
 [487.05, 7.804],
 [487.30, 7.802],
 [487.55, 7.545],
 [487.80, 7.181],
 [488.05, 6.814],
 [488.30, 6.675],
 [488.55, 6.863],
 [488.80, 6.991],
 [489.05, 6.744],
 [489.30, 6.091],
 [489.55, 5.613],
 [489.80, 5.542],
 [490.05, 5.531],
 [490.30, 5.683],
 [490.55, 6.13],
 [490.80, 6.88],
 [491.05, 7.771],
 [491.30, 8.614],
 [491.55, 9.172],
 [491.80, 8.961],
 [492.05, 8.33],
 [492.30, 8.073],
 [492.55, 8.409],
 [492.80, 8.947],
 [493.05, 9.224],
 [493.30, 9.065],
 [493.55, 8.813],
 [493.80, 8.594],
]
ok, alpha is 0.120 nm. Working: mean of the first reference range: 7.03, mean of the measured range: 6.88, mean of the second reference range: 7.6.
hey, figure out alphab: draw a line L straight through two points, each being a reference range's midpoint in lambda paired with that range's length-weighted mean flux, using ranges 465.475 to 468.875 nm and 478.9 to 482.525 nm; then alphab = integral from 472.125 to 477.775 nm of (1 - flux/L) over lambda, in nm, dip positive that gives 0.24 nm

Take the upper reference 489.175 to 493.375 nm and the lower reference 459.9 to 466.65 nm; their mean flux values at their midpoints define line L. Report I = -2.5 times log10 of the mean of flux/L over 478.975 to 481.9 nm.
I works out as -0.02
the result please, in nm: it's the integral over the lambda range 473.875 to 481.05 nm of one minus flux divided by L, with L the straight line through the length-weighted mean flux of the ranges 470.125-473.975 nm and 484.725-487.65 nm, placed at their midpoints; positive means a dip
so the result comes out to 0.14 nm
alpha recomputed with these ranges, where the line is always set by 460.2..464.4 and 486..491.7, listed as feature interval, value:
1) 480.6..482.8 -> -0.11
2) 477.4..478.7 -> 0.09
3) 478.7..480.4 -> -0.22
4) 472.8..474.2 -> -0.11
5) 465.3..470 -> -0.24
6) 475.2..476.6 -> 0.04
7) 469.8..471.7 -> -0.04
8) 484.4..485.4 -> -0.08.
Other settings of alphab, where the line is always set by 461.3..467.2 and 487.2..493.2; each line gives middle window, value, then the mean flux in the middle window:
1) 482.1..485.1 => -0.15 nm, 7.61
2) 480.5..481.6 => 0.06 nm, 6.85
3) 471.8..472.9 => 0.09 nm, 6.53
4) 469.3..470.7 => -0.02 nm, 7.19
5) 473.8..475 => -0.06 nm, 7.5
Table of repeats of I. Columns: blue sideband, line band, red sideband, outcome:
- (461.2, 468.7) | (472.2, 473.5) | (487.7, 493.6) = 0.07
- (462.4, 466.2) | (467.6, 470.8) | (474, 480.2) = -0.01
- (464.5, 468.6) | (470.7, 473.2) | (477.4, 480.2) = 0.06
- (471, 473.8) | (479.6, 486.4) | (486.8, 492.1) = -0.08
